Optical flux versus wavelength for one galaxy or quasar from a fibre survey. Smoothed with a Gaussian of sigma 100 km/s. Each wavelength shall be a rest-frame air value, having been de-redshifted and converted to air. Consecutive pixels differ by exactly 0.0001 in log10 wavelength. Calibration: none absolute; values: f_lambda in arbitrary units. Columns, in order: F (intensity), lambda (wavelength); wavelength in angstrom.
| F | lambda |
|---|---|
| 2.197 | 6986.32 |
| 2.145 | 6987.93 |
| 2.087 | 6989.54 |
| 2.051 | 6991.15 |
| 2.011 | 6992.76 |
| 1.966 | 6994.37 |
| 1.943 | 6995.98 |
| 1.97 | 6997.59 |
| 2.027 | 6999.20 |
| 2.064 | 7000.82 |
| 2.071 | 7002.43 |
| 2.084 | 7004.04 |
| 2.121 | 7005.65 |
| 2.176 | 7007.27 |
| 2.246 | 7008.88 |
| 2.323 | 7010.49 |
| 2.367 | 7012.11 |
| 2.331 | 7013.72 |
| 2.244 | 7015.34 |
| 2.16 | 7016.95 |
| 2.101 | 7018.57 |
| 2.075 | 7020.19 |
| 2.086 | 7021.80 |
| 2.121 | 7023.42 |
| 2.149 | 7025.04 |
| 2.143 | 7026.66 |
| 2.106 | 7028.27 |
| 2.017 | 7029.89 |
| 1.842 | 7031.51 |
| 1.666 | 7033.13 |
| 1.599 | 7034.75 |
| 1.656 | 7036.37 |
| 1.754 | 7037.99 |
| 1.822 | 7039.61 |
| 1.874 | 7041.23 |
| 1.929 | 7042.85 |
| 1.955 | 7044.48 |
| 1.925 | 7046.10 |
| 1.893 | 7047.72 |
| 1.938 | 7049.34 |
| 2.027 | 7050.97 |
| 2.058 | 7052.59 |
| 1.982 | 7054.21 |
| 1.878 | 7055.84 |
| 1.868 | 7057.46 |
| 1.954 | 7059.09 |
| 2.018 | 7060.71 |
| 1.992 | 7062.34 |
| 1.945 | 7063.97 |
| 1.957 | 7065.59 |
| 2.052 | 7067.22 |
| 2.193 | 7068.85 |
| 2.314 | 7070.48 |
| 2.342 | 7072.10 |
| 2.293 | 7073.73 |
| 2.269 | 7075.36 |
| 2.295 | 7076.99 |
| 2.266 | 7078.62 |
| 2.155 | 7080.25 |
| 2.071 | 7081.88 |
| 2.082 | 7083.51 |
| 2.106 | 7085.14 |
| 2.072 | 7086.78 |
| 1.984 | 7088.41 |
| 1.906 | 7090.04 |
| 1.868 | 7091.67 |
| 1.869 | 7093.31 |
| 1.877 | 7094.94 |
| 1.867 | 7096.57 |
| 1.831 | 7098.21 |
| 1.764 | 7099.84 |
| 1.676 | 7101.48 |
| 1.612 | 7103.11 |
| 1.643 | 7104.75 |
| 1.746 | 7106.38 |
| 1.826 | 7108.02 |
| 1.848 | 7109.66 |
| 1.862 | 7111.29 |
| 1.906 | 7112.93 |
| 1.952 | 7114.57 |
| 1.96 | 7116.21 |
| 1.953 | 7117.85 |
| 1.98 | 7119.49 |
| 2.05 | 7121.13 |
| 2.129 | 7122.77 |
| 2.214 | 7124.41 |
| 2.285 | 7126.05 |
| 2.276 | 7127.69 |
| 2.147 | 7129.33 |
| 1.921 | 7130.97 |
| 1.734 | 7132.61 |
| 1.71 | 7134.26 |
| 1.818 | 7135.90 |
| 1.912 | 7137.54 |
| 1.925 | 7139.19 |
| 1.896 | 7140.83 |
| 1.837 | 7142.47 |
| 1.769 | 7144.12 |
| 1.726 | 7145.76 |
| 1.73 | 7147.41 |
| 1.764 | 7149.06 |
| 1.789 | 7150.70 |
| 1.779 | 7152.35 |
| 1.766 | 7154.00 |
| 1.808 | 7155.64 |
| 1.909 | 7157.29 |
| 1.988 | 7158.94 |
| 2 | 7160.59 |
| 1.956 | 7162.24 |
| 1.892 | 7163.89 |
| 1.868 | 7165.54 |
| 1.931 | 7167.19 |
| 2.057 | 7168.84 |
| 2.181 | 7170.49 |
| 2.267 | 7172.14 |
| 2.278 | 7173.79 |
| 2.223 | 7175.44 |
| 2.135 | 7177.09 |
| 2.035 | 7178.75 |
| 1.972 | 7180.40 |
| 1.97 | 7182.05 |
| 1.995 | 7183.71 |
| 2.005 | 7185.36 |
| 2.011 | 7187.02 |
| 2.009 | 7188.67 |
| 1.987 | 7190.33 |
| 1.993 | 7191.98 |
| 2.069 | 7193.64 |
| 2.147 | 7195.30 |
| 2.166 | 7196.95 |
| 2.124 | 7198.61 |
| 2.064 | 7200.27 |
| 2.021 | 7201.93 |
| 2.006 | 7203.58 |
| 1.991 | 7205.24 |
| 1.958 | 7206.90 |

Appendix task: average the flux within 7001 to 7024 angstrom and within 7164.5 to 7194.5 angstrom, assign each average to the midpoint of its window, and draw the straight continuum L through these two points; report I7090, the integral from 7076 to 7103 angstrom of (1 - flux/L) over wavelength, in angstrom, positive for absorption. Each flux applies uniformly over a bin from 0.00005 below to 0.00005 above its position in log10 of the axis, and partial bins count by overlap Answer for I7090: 1.88 angstrom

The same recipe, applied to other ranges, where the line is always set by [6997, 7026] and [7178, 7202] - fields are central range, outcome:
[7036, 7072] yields 2.7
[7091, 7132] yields 3.3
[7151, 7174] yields 1.0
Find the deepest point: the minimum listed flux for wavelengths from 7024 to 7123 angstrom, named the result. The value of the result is 1.599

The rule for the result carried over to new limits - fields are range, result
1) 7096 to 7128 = 1.612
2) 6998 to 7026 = 2.027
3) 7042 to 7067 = 1.868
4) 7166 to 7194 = 1.931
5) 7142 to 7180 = 1.726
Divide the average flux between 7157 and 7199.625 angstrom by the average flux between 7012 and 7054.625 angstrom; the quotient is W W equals 1.03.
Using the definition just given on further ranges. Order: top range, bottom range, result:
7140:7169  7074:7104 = 0.94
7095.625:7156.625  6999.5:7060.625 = 0.93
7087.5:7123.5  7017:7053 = 0.96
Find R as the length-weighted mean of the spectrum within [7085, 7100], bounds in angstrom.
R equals 1.91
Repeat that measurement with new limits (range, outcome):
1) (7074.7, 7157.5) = 1.92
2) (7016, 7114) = 1.97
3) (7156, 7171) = 1.97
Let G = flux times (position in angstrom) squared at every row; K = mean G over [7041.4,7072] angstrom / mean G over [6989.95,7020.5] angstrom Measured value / 1.0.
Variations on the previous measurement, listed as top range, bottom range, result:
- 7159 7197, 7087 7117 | 1.14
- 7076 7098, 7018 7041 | 1.07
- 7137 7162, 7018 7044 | 0.99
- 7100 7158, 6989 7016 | 0.92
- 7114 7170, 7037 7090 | 0.97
